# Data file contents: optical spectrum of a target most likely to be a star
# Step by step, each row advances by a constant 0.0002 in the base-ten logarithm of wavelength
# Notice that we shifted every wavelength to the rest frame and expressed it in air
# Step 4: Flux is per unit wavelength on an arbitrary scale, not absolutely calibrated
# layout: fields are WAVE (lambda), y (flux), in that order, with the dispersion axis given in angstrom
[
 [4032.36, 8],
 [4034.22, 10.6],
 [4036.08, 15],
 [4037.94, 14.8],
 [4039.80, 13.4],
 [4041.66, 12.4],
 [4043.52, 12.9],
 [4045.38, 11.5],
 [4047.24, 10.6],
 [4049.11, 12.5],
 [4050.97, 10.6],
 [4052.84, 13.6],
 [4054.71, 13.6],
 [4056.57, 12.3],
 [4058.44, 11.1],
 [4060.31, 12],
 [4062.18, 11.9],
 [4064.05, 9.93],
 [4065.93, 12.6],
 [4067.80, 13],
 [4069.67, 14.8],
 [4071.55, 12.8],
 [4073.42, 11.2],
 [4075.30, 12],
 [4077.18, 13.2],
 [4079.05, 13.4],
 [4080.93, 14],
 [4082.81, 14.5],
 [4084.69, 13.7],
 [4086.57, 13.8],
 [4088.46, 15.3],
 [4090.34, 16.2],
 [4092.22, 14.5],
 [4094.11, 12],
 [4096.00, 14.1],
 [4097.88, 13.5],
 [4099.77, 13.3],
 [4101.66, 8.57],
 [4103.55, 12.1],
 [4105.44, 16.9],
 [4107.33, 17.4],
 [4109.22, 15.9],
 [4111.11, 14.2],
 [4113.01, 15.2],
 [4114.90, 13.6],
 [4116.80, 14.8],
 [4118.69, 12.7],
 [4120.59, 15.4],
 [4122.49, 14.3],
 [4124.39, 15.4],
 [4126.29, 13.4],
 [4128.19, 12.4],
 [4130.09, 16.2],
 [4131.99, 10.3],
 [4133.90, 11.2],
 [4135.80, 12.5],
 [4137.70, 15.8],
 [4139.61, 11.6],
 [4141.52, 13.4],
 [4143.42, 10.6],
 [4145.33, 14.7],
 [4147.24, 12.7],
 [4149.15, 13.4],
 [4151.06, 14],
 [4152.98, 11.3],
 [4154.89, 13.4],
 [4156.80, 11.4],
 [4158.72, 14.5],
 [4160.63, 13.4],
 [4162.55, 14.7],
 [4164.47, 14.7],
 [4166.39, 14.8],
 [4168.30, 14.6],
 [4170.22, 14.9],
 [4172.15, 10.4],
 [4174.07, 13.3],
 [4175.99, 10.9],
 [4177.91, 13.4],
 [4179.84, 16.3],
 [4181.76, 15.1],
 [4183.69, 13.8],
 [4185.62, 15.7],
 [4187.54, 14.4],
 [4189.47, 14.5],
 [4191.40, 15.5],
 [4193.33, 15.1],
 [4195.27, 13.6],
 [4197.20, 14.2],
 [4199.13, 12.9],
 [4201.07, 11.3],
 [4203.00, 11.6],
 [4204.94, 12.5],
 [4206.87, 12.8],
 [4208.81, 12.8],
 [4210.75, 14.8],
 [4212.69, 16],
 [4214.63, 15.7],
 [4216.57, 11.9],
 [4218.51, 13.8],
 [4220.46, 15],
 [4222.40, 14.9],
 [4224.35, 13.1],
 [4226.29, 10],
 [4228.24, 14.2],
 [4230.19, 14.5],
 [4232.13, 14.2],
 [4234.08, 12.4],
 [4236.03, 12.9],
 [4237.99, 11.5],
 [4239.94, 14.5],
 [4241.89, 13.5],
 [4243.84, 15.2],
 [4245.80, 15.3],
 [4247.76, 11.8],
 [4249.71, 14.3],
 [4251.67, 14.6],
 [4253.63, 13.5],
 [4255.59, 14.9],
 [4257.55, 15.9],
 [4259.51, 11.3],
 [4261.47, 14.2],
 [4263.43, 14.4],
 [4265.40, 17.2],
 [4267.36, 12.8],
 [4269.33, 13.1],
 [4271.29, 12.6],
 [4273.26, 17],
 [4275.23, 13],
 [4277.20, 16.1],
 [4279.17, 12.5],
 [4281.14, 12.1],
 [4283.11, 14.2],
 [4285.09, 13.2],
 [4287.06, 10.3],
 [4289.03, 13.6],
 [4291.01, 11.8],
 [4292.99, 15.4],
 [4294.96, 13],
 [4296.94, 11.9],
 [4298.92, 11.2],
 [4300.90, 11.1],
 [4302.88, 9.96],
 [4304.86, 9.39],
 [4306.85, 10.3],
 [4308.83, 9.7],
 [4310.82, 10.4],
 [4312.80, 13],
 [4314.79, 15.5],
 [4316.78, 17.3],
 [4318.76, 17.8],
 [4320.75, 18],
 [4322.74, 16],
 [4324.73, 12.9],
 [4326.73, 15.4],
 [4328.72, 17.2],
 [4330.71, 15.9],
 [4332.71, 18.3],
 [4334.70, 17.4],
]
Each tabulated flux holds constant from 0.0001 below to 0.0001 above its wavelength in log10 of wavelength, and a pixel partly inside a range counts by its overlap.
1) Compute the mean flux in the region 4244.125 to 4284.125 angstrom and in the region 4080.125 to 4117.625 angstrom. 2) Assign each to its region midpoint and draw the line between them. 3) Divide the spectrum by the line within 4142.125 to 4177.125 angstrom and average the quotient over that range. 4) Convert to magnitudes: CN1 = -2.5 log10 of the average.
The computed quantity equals 0.07 mag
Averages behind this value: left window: 14.2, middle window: 13.2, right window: 14.1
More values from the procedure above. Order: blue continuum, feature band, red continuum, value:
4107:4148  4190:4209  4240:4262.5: 0.05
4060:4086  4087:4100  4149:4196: -0.09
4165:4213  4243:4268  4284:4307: -0.14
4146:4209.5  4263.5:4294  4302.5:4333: 0.03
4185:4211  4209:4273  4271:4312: -0.07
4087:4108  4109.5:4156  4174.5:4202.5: 0.04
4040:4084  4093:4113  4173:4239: -0.09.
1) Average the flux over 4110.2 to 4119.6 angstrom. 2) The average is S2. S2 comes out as 14.1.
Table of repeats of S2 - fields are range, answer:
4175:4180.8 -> 13.5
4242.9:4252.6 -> 14.2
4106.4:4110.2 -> 16.6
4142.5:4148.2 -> 12.7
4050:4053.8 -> 12.1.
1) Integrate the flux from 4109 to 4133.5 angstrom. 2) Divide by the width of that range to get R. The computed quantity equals 14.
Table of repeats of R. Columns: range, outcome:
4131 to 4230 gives 13.5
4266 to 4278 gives 14.2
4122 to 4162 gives 13.1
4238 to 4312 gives 13.1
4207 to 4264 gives 13.8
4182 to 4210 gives 13.7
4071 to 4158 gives 13.5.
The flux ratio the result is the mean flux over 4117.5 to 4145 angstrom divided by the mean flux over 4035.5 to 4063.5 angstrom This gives 1.1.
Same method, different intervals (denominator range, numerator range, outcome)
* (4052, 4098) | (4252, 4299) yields 1.03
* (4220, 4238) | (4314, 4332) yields 1.22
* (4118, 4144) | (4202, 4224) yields 1.04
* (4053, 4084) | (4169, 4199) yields 1.11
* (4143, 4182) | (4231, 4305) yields 0.99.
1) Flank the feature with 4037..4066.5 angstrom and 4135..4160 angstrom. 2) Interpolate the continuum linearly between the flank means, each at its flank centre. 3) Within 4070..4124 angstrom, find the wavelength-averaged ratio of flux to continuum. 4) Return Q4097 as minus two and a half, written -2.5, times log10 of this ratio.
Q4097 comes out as -0.106 mag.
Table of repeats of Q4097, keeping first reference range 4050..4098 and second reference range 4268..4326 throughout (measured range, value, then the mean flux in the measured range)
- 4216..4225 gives -0.06 mag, 13.8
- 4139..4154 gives 0.03 mag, 12.7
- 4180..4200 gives -0.11 mag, 14.6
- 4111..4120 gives -0.08 mag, 14.1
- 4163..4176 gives -0.04 mag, 13.6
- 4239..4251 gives -0.08 mag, 14.1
